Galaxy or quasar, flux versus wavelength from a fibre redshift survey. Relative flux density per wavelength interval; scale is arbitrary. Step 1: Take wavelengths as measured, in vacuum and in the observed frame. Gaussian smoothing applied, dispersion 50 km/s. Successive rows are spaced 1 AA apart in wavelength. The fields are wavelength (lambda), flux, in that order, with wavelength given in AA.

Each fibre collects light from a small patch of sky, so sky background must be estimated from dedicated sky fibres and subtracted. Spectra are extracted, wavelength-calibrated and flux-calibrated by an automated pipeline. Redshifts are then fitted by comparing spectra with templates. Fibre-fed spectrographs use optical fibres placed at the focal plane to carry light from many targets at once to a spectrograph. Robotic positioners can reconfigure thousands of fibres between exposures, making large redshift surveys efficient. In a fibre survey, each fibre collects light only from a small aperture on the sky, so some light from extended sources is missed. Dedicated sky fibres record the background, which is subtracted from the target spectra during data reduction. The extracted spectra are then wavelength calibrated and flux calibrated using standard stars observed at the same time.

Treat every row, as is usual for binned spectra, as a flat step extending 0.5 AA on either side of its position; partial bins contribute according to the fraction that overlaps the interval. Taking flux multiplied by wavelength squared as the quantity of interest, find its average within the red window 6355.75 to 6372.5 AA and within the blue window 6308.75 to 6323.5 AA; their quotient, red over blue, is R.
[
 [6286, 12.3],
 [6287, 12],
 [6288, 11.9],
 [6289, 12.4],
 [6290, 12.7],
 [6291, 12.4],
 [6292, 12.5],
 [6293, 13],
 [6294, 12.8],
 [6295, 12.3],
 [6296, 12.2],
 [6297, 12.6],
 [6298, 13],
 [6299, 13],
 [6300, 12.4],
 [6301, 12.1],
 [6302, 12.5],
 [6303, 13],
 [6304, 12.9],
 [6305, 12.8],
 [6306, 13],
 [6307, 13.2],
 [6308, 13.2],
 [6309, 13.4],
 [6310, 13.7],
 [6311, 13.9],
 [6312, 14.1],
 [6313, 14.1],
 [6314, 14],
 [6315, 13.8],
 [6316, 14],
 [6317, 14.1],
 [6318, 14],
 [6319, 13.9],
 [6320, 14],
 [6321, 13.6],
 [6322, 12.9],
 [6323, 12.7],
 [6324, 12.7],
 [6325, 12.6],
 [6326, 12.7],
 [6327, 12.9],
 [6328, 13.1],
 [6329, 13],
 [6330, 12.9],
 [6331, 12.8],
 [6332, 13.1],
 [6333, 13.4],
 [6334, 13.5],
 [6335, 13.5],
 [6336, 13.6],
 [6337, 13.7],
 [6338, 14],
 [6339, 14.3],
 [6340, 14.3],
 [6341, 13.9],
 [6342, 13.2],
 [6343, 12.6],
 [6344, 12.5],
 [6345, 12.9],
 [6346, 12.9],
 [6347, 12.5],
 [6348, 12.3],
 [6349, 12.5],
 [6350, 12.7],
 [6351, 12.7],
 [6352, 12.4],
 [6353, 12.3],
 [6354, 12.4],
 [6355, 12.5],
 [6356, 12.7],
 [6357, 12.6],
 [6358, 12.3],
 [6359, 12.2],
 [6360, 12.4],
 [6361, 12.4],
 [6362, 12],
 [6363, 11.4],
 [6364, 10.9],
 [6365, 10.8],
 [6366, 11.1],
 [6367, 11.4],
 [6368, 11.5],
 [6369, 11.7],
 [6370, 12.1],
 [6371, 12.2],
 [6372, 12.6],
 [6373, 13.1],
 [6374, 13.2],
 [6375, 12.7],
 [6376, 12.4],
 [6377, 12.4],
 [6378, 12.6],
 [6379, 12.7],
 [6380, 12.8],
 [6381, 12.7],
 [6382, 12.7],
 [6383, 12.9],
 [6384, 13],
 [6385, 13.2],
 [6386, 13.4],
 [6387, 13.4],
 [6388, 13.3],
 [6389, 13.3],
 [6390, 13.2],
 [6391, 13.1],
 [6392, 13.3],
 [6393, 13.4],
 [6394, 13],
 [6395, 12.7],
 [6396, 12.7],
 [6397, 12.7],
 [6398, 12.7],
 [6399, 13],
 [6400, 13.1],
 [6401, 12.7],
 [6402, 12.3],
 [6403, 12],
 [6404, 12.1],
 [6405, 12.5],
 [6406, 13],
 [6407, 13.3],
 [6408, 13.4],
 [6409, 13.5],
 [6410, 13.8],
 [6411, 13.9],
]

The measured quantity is 0.88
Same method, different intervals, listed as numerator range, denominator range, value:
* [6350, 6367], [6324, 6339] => 0.92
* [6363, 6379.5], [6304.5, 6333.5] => 0.92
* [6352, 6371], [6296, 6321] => 0.91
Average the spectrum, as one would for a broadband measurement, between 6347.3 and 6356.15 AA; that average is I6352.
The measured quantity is 12.5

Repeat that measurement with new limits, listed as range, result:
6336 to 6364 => 12.7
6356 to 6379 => 12.1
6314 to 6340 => 13.4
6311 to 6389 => 12.9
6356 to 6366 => 11.9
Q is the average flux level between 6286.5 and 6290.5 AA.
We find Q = 12.2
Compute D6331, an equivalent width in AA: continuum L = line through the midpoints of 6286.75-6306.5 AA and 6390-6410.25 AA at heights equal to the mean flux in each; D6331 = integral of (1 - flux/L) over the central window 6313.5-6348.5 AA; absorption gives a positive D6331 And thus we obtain -1.7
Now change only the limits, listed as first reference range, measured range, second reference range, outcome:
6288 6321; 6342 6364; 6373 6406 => 0.9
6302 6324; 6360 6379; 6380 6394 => 1.7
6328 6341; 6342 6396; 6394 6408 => 2.3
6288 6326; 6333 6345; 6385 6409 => -0.4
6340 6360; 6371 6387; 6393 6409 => -0.1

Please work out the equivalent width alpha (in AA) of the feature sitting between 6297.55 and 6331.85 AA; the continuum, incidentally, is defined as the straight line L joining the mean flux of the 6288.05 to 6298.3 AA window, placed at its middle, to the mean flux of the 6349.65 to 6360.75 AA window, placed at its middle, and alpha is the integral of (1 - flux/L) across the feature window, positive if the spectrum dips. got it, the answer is -1.95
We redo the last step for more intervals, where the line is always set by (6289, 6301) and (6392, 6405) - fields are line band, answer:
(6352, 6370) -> 1.0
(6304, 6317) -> -1.0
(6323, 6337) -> -0.5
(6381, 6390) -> -0.3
